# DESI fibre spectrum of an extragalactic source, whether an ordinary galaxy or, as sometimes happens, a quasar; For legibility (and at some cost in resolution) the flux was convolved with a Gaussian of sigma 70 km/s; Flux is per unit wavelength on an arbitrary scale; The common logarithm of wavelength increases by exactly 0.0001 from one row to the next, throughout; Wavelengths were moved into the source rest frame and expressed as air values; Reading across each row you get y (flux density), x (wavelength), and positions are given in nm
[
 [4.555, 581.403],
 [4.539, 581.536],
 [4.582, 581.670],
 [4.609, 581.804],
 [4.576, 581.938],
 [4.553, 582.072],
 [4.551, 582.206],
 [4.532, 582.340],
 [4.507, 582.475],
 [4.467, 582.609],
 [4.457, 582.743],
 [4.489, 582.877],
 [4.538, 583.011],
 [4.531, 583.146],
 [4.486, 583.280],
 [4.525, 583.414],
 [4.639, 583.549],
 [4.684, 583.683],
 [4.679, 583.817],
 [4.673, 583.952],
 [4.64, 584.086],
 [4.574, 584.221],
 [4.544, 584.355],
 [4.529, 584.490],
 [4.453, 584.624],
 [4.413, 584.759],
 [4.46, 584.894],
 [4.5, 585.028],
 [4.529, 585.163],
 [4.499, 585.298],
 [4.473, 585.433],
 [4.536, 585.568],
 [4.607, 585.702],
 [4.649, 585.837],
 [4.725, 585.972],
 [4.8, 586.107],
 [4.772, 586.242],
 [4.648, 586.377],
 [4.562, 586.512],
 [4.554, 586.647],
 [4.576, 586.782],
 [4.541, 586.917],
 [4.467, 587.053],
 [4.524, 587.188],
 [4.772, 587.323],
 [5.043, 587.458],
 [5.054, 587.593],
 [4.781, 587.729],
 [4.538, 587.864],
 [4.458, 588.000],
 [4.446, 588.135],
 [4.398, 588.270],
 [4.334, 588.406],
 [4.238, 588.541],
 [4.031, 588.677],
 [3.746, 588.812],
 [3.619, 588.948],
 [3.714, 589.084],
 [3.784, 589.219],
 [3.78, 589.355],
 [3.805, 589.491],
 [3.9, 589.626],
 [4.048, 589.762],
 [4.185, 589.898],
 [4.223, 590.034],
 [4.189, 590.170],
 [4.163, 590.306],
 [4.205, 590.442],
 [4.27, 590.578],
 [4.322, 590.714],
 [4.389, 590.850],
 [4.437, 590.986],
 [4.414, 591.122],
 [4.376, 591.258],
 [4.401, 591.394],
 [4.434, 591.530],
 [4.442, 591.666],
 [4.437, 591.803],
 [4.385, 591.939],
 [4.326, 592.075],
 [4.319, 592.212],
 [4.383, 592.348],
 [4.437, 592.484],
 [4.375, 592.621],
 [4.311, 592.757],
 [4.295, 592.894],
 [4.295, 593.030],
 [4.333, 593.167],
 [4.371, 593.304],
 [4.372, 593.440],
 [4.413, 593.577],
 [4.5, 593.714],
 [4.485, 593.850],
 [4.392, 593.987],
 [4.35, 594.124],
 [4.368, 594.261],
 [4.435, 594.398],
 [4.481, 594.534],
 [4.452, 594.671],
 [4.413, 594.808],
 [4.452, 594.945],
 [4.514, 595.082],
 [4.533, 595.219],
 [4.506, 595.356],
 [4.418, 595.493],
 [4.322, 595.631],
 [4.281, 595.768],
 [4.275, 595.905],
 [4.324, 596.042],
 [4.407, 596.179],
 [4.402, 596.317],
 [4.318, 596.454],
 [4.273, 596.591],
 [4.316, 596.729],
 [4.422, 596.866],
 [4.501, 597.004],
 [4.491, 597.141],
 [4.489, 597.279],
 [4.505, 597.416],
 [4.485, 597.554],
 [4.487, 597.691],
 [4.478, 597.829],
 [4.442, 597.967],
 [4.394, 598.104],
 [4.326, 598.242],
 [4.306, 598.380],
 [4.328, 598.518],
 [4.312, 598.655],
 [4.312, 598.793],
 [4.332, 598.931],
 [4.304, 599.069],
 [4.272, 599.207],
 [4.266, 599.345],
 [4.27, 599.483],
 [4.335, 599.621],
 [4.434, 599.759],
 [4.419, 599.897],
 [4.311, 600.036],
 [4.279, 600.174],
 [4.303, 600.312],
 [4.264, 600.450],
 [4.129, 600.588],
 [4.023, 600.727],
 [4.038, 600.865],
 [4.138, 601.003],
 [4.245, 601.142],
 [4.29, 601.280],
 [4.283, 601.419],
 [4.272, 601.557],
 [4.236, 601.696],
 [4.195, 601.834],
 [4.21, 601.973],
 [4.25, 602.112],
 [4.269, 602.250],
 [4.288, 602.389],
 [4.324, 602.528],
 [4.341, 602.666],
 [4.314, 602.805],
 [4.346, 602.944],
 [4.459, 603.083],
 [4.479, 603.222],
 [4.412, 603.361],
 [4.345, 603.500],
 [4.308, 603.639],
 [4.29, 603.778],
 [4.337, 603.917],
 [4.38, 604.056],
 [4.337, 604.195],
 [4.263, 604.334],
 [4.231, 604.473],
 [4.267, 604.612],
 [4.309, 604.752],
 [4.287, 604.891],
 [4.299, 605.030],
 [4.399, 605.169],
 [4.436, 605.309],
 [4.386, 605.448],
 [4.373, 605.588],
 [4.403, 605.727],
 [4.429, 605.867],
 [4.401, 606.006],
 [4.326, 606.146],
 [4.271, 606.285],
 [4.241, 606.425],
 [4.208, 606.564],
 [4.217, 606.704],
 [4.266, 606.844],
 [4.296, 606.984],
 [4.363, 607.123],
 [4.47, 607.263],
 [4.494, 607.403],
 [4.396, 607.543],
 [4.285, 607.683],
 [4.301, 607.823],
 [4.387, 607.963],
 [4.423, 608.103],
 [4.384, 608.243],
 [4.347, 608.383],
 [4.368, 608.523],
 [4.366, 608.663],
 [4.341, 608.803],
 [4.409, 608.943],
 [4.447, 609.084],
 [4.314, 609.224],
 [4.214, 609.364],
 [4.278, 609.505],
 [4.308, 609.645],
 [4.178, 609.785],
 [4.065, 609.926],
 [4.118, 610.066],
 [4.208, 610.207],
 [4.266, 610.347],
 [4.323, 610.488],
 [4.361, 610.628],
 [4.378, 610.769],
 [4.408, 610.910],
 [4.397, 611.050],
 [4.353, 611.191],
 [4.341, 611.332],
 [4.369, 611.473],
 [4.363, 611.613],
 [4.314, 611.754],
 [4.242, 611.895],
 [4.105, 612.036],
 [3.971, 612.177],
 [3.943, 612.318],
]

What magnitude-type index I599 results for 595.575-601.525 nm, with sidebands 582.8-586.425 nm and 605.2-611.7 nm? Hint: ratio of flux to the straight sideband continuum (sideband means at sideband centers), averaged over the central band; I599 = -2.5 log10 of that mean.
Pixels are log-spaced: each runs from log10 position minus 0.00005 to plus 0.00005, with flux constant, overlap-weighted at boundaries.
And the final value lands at 0.03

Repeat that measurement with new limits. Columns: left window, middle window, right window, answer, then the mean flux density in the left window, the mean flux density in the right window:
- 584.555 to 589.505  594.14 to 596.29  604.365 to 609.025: -0.003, 4.43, 4.34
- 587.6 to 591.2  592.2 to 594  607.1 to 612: -0.043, 4.18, 4.33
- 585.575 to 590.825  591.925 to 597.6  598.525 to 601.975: -0.023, 4.36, 4.26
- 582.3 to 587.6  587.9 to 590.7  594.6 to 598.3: 0.110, 4.59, 4.42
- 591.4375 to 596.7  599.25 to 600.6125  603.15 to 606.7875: 0.013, 4.39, 4.33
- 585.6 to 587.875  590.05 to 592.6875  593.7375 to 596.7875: 0.044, 4.69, 4.4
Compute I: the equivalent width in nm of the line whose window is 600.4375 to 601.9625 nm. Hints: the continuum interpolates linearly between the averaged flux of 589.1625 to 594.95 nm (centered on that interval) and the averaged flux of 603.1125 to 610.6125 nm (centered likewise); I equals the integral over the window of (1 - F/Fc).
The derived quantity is 0.05 nm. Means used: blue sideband 4.31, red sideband 4.33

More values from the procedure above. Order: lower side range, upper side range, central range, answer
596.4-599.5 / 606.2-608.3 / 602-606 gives 0.01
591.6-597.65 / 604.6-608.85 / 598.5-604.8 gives 0.12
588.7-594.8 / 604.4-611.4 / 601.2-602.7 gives 0.01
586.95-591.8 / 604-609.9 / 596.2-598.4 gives -0.06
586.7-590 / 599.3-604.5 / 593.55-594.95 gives -0.05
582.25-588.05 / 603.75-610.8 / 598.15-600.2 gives 0.05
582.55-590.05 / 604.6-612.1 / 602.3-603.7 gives 0.00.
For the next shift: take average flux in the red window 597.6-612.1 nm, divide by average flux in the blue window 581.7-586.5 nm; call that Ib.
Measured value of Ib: 0.94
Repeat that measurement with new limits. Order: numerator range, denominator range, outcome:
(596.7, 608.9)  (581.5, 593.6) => 0.98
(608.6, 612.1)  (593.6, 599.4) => 0.98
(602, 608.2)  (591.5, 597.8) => 0.99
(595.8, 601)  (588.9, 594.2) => 1.02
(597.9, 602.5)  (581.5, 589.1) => 0.95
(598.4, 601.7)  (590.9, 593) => 0.97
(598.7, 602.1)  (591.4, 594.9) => 0.97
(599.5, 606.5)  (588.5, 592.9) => 1.03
